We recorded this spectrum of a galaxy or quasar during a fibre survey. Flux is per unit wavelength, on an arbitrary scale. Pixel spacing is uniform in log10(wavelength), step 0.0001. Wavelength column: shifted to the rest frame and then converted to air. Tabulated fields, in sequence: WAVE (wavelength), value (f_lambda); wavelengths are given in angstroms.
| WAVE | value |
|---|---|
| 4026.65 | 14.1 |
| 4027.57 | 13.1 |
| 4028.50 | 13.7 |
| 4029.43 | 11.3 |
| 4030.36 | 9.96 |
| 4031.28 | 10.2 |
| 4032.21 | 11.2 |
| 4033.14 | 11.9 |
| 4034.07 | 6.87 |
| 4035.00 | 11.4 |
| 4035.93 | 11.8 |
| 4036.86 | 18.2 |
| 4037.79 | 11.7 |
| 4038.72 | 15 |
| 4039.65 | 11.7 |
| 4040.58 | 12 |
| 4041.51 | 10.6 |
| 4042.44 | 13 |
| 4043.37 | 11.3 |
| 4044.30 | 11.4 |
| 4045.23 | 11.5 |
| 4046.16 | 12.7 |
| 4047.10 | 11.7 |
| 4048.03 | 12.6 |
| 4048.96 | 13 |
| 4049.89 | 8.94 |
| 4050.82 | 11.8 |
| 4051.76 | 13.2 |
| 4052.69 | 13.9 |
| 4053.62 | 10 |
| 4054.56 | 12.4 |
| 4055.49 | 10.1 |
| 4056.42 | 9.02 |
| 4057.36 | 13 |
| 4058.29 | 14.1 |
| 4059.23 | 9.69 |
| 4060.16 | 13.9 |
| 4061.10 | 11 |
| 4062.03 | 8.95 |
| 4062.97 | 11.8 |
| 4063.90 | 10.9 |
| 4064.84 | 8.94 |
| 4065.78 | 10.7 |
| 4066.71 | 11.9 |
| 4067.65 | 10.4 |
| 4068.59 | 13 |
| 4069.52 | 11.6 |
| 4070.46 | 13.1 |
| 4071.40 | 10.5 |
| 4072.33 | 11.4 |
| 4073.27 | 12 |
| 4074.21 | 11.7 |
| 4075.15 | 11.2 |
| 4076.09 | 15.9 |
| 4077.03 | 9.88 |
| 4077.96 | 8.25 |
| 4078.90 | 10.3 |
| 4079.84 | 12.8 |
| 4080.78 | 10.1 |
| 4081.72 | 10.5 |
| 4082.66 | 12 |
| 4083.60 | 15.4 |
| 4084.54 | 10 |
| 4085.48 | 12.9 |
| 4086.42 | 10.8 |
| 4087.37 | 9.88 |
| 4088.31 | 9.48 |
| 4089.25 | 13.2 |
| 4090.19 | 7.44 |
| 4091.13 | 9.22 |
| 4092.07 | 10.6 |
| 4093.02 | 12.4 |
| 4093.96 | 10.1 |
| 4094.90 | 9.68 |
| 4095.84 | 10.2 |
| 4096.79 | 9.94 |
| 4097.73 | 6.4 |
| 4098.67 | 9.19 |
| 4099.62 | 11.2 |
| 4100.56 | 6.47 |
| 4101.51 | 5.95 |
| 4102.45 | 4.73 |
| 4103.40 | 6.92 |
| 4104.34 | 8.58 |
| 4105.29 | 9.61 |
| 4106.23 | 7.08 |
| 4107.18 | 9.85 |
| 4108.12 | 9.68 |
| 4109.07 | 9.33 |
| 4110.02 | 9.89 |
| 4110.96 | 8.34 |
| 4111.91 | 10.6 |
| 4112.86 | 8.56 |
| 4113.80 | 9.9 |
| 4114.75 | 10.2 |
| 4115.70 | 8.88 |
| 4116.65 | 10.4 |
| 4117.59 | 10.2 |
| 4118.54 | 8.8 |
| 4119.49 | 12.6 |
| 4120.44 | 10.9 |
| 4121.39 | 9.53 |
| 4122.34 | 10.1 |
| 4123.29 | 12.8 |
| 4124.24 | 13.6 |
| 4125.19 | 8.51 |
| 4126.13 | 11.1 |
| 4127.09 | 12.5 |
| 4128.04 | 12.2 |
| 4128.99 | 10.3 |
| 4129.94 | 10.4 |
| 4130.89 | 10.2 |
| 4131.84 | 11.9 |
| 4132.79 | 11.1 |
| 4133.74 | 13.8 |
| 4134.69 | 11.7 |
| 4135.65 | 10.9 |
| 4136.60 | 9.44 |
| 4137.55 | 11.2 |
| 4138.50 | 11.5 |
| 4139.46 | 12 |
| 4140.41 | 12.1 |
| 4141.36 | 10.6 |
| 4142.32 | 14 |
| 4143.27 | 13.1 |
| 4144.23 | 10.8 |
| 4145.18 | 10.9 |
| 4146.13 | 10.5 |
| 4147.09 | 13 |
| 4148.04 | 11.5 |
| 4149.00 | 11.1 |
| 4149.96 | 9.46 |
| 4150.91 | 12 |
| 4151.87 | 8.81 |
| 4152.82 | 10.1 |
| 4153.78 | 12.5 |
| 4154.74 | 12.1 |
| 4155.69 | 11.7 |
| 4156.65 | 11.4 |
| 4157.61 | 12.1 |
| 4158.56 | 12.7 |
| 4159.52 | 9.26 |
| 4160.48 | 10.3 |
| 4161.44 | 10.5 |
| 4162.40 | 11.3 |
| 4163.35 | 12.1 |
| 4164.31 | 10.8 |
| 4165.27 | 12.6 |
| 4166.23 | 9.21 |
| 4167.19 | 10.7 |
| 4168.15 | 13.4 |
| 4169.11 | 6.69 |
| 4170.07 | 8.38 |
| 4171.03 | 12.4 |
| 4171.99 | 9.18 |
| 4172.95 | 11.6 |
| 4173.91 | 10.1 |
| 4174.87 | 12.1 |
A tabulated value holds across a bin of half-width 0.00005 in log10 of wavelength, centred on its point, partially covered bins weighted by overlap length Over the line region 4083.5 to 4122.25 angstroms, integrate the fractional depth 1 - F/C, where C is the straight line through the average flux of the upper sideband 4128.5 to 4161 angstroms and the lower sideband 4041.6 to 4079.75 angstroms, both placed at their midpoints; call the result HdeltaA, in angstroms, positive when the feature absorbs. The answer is 6.2 angstroms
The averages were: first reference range 11.5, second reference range 11.3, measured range 9.58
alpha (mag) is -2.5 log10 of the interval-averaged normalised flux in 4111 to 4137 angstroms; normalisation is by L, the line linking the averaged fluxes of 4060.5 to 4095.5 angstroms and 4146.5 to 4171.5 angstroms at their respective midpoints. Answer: 0.03 mag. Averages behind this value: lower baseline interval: 11.1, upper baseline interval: 11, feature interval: 10.7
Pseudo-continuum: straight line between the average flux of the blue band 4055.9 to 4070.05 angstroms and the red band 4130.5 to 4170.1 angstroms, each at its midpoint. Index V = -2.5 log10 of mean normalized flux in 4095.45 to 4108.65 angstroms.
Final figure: 0.33 mag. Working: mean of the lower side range 11.3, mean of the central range 8.26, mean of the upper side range 11.2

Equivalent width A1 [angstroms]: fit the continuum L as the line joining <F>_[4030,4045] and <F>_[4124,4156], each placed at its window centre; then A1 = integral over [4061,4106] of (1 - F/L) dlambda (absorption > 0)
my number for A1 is 4.7 angstroms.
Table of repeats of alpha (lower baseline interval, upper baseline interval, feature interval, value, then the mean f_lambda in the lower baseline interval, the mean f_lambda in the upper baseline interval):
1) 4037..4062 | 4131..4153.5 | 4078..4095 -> 0.08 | 11.9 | 11.4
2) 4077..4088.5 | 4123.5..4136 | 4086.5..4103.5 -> 0.21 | 11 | 11.4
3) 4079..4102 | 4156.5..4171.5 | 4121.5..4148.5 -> -0.08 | 10.2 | 10.9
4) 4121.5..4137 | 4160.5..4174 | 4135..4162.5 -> -0.03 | 11.3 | 10.6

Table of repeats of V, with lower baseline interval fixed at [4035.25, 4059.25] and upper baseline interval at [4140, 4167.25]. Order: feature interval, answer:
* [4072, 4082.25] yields 0.06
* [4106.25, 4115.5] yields 0.23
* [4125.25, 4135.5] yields 0.01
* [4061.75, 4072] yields 0.08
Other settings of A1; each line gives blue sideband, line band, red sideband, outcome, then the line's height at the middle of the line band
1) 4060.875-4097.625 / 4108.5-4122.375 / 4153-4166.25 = 1.60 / 11.2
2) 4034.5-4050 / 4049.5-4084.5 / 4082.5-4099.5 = -0.25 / 11.4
